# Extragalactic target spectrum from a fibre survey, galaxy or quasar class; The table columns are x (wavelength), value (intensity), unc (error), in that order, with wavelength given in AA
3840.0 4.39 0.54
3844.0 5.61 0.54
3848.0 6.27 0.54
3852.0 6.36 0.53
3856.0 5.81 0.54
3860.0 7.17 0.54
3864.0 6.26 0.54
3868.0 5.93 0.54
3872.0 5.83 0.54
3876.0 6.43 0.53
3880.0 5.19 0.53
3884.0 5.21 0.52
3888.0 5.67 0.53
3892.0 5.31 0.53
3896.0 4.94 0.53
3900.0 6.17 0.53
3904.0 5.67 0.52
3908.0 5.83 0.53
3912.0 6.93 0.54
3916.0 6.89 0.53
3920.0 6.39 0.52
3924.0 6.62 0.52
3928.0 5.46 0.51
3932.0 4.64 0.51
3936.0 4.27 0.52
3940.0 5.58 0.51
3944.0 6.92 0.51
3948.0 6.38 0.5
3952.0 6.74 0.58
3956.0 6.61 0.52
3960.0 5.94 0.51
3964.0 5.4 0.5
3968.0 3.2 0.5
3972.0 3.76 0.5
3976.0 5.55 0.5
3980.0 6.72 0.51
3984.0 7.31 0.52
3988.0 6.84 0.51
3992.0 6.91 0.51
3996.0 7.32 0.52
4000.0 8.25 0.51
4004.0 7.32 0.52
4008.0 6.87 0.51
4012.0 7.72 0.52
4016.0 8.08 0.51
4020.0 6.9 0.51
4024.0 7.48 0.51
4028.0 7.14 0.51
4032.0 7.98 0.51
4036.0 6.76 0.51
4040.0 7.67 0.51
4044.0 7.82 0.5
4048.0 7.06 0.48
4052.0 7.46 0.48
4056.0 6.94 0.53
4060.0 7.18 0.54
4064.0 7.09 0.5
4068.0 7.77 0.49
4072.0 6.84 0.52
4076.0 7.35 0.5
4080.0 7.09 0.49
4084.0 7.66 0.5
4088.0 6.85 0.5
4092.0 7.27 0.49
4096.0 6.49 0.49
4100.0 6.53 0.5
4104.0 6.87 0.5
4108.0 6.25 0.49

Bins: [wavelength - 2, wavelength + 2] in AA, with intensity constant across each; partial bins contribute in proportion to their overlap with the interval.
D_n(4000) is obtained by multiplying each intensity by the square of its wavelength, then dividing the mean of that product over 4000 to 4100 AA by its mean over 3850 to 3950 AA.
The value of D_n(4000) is 1.33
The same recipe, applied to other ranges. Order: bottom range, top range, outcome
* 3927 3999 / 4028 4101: 1.28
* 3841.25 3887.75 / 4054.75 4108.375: 1.32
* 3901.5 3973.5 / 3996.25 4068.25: 1.35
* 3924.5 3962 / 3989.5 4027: 1.30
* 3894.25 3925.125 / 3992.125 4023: 1.27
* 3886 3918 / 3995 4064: 1.33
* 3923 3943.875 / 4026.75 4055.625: 1.45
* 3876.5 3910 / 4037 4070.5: 1.44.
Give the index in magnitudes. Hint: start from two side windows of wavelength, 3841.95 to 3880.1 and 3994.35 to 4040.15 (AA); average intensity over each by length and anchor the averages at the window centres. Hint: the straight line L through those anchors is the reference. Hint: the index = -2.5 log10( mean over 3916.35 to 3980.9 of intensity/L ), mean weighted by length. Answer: 0.21 mag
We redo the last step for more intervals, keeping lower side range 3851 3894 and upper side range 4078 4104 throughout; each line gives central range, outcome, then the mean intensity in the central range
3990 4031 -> -0.13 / 7.41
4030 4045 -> -0.13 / 7.54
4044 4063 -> -0.07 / 7.23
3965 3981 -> 0.33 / 4.73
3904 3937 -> 0.04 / 5.91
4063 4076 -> -0.06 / 7.26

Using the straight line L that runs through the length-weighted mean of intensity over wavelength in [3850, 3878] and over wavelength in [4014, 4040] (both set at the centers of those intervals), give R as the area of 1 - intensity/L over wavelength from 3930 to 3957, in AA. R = 3.9 AA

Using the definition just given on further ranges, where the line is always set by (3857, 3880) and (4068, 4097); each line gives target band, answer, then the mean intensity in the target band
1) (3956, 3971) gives 3.64 AA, 5.01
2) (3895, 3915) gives 1.13 AA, 6.01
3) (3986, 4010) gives -1.69 AA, 7.25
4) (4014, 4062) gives -2.93 AA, 7.37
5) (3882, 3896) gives 2.14 AA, 5.33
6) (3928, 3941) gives 3.25 AA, 4.87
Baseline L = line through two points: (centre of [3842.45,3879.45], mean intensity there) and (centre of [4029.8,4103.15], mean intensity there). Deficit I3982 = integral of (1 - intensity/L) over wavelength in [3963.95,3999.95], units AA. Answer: 3.93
